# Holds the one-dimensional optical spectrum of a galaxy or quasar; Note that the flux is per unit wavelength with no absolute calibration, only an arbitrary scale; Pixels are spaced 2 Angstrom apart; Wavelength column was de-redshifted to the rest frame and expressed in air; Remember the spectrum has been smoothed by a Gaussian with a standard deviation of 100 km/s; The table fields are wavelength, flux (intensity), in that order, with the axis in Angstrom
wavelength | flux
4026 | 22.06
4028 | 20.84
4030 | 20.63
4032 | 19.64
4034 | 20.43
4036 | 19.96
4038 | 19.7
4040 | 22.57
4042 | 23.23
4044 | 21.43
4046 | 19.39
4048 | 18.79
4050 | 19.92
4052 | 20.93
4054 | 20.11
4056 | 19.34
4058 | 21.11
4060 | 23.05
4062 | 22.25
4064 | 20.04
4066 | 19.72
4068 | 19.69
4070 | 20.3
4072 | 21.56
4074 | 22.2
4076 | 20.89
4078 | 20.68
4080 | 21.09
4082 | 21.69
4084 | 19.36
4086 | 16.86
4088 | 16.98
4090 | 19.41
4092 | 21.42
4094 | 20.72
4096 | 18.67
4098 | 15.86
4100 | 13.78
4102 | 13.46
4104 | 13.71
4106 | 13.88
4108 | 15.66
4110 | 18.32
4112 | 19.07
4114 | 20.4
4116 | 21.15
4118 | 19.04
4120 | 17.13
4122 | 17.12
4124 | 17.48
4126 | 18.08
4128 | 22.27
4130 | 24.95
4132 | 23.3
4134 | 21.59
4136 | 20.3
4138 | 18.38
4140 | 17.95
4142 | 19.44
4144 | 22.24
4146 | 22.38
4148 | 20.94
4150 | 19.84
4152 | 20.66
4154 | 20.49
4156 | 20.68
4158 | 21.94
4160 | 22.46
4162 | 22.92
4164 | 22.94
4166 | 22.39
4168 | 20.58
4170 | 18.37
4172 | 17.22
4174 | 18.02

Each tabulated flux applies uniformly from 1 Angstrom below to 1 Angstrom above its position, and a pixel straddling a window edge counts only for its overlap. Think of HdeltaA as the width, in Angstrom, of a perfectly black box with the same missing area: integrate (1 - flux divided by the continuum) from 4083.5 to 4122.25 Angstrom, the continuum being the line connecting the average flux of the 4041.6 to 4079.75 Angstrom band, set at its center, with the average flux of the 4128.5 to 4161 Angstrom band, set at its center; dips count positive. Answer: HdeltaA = 6.18 Angstrom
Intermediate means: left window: 20.7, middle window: 17.6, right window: 21.1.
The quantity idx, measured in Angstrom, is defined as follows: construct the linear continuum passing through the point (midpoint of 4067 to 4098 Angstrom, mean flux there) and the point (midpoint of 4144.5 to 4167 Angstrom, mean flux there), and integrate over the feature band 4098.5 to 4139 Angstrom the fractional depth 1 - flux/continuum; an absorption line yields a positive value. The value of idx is 4.7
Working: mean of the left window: 20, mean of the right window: 21.6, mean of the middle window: 18.4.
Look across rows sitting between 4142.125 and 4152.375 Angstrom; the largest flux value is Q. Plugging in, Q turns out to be 22.38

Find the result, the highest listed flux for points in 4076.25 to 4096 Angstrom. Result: 21.69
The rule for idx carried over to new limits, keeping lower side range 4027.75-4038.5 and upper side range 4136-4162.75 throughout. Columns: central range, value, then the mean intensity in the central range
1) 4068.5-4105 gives 2.88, 18.8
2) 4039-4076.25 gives -1.04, 20.9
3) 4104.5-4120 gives 1.94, 18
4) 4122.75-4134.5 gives -0.30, 21.2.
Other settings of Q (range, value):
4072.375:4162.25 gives 24.95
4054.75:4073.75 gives 23.05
